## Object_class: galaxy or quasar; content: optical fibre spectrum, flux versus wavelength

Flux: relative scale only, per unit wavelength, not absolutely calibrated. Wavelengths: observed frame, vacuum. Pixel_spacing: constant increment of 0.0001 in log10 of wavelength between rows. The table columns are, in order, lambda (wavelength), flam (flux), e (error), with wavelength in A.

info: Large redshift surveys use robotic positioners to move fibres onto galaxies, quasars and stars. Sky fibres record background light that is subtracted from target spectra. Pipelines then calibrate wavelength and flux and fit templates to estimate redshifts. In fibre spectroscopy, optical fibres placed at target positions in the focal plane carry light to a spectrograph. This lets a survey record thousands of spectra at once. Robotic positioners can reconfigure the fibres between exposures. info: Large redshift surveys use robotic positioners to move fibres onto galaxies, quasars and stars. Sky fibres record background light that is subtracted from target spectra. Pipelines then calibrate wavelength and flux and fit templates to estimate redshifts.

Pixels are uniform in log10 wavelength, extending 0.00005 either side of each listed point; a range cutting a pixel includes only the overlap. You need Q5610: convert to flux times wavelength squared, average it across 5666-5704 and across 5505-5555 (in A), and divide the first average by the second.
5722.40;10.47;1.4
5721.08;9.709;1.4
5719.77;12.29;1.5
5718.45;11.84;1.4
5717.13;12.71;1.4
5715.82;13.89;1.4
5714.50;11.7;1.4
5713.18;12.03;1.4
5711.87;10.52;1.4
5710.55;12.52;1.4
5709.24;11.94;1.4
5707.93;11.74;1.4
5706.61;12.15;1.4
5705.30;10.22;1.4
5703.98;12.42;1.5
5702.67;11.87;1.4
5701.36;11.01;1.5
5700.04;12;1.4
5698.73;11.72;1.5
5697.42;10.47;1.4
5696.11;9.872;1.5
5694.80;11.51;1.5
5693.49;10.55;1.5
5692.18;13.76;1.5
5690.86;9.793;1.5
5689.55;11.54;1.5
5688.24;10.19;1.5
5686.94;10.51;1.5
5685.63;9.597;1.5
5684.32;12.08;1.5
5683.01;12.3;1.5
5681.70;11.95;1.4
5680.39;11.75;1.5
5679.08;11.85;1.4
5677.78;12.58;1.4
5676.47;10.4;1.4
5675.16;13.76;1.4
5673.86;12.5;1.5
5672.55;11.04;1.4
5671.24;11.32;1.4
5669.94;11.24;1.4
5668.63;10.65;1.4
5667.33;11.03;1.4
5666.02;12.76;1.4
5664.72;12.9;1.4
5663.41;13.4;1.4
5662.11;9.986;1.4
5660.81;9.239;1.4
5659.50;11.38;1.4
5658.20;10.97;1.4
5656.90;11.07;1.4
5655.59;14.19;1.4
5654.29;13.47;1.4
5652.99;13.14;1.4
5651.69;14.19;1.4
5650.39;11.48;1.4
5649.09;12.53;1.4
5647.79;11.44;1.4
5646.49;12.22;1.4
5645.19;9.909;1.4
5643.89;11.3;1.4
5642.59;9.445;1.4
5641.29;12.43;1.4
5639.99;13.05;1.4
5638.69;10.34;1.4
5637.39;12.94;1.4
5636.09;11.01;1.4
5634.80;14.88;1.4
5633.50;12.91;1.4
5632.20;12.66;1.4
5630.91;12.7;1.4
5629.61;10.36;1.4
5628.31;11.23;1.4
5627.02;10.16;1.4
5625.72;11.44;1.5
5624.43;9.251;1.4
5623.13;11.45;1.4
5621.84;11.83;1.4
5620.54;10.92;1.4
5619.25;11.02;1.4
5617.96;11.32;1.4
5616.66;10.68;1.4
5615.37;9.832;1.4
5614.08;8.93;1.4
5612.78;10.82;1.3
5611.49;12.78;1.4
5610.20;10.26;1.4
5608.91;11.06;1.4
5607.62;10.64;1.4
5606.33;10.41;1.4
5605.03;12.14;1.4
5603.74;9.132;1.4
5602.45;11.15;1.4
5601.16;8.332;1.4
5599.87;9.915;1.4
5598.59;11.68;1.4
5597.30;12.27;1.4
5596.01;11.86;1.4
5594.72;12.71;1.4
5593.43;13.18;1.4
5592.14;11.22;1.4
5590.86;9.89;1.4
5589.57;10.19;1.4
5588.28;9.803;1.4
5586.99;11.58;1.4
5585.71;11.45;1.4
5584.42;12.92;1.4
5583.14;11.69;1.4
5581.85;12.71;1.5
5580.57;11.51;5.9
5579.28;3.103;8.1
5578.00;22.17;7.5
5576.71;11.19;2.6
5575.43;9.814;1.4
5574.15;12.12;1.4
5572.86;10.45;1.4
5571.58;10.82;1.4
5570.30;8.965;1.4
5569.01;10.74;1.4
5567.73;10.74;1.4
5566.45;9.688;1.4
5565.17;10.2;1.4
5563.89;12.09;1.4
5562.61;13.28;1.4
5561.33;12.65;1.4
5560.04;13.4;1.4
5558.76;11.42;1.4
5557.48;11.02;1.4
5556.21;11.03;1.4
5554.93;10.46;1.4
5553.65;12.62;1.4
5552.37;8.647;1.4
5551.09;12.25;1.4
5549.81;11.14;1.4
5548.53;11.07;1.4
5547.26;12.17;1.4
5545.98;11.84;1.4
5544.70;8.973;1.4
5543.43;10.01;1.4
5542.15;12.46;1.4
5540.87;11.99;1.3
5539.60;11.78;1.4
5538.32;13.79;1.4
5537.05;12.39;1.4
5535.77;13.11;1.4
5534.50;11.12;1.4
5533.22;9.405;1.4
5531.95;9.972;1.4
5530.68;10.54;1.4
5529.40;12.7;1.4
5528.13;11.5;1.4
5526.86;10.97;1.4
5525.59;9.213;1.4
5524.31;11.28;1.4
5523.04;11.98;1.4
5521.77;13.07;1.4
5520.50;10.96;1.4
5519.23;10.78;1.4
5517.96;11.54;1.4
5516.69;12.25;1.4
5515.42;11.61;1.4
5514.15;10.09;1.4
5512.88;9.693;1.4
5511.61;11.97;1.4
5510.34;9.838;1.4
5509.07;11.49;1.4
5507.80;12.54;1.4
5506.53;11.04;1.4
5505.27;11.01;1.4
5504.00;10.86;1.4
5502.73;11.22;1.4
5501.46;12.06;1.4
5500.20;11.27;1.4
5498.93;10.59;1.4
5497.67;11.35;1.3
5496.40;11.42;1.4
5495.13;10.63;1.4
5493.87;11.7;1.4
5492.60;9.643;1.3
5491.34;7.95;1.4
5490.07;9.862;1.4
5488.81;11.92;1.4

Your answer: 1.07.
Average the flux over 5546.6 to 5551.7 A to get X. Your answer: 11.7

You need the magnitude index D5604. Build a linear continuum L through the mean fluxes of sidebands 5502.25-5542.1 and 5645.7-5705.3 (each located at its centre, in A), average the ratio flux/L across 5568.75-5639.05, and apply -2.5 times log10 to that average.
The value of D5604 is 0.029 mag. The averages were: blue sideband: 11.4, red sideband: 11.7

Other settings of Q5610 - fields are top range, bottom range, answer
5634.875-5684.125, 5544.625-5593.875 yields 1.08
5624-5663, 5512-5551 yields 1.08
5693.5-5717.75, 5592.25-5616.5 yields 1.10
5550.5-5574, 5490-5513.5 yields 1.05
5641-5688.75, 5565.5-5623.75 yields 1.08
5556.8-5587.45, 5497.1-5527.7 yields 1.05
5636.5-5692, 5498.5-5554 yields 1.09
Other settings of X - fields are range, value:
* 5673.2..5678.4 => 12.3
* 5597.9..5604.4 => 10.1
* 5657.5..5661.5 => 10.5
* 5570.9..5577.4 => 10.9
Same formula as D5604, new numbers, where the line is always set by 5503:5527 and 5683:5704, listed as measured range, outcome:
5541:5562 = -0.02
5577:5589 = -0.06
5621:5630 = 0.03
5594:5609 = 0.02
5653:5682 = -0.06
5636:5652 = -0.05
